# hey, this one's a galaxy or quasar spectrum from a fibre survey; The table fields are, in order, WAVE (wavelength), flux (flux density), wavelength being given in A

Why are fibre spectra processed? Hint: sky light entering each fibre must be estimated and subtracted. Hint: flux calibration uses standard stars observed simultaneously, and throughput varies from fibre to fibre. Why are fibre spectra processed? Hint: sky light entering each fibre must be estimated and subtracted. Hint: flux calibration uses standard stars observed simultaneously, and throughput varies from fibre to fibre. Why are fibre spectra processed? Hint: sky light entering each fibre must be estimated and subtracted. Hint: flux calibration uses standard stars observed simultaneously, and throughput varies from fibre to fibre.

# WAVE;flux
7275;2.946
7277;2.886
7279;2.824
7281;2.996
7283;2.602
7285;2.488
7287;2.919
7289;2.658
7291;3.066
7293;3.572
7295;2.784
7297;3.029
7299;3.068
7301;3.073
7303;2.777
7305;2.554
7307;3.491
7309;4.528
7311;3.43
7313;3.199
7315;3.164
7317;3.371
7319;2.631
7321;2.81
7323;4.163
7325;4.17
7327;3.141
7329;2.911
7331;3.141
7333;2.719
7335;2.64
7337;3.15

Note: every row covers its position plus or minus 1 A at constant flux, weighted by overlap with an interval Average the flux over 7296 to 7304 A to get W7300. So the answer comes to 2.99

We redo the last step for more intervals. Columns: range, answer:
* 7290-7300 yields 3.1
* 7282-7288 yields 2.67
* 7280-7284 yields 2.8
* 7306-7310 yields 4.01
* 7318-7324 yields 3.2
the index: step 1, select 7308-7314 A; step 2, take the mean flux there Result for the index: 3.72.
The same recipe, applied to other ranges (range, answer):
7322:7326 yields 4.17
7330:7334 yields 2.93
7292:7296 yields 3.18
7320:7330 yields 3.44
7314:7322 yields 2.99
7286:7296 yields 3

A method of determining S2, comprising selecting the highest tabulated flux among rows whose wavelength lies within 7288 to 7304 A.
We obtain 3.572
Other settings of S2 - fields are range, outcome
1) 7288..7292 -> 3.066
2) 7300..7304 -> 3.073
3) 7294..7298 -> 3.029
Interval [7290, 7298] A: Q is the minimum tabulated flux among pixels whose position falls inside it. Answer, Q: 2.784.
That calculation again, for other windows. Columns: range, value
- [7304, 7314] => 2.554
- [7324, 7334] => 2.719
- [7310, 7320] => 2.631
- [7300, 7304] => 2.777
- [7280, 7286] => 2.488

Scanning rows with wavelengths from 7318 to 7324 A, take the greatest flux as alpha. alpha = 4.163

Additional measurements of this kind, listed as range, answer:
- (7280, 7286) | 2.996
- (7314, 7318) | 3.371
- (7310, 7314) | 3.43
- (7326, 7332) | 3.141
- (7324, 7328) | 4.17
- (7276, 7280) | 2.886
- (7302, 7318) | 4.528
